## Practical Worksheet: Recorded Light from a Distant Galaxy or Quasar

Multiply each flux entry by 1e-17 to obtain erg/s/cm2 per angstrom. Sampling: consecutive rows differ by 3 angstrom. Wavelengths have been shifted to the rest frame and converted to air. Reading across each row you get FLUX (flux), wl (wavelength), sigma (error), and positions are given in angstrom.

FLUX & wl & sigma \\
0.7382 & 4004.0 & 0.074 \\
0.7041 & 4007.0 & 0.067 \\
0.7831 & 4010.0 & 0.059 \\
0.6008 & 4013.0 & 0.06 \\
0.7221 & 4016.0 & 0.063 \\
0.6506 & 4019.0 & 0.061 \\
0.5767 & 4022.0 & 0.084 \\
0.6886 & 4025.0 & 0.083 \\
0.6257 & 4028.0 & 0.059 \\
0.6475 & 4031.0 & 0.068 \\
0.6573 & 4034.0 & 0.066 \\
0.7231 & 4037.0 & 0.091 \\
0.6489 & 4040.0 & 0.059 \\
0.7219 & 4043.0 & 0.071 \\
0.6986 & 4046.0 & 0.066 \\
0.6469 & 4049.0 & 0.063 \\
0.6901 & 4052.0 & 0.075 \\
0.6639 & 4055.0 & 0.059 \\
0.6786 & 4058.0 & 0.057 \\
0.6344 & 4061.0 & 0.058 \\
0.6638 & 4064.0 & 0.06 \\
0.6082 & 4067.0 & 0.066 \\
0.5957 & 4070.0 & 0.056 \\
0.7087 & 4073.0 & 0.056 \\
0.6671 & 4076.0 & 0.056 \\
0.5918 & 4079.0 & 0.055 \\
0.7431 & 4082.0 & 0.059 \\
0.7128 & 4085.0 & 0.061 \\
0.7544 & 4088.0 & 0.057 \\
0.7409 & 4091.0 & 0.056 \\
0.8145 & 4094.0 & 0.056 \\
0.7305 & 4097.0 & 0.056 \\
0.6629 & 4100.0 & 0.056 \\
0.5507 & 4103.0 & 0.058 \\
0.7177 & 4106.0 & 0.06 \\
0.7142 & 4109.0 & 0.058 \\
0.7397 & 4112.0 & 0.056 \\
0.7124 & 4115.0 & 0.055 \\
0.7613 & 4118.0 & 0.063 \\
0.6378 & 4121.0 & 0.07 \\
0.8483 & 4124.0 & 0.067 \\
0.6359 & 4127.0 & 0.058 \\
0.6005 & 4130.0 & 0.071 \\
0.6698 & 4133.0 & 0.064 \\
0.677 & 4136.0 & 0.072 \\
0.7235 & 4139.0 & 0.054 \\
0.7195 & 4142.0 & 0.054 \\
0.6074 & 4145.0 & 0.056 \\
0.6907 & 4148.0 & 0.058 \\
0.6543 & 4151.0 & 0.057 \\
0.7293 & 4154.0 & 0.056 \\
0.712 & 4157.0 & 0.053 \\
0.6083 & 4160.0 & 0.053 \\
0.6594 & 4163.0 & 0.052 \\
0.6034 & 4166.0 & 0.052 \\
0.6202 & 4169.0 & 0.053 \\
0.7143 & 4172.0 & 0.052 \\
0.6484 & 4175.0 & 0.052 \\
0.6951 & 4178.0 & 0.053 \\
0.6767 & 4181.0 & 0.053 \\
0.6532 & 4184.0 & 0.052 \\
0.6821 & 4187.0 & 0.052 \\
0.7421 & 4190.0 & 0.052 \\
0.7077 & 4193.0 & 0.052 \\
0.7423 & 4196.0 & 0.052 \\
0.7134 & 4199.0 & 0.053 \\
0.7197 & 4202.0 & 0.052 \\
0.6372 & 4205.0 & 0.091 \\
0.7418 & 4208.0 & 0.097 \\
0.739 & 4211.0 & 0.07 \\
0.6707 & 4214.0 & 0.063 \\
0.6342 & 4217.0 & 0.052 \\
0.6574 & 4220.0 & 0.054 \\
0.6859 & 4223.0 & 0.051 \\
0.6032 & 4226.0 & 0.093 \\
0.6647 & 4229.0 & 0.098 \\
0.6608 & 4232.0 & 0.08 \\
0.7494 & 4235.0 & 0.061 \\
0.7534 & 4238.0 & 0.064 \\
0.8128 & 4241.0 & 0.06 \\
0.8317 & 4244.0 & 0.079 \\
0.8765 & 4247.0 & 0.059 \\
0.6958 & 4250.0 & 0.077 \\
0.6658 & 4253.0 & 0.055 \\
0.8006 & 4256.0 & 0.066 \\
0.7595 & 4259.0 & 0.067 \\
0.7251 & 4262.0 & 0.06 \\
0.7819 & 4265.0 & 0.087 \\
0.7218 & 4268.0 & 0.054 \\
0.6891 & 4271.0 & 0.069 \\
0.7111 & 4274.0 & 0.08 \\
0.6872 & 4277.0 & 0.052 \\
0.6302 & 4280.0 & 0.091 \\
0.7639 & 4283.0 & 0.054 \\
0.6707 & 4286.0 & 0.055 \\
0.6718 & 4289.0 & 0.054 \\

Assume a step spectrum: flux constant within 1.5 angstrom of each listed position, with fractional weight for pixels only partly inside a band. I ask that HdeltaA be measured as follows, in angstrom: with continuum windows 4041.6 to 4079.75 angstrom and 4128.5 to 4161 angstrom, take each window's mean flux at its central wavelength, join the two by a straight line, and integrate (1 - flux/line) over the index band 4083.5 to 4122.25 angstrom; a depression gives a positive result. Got -2.6 angstrom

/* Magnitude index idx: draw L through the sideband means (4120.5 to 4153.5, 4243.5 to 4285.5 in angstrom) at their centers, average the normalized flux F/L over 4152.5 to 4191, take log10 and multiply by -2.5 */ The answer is 0.04 mag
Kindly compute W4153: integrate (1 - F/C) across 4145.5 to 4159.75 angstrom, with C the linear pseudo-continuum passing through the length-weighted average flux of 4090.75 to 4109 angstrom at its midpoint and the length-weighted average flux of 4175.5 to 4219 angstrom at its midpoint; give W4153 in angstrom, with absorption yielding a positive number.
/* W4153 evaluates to 0.3 angstrom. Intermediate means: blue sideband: 0.701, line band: 0.683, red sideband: 0.695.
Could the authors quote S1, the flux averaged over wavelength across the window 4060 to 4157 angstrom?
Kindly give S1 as 0.689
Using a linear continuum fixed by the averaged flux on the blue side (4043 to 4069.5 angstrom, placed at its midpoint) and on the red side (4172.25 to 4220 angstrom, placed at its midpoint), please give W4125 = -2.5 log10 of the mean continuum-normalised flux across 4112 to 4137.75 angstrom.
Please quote -0.03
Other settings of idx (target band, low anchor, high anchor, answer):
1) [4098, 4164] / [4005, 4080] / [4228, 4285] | 0.02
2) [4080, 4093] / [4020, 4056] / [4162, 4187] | -0.11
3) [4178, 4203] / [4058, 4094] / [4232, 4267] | 0.05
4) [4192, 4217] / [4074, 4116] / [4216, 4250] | 0.02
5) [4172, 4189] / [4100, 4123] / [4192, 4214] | 0.05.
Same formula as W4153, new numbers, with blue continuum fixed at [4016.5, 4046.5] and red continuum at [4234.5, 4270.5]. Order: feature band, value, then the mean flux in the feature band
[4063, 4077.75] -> 0.8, 0.647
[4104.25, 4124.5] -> -0.7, 0.725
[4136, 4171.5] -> 2.5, 0.668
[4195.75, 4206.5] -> 0.6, 0.699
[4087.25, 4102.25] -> -0.8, 0.73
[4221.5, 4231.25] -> 1.3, 0.652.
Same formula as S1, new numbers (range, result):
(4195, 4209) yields 0.709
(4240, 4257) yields 0.779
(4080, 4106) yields 0.712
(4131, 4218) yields 0.682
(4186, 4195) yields 0.714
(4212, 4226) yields 0.658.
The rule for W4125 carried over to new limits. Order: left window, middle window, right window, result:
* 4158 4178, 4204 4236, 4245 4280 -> 0.030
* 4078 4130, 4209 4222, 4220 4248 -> 0.076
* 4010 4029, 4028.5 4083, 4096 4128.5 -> 0.014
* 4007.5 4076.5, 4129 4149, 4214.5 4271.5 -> 0.037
